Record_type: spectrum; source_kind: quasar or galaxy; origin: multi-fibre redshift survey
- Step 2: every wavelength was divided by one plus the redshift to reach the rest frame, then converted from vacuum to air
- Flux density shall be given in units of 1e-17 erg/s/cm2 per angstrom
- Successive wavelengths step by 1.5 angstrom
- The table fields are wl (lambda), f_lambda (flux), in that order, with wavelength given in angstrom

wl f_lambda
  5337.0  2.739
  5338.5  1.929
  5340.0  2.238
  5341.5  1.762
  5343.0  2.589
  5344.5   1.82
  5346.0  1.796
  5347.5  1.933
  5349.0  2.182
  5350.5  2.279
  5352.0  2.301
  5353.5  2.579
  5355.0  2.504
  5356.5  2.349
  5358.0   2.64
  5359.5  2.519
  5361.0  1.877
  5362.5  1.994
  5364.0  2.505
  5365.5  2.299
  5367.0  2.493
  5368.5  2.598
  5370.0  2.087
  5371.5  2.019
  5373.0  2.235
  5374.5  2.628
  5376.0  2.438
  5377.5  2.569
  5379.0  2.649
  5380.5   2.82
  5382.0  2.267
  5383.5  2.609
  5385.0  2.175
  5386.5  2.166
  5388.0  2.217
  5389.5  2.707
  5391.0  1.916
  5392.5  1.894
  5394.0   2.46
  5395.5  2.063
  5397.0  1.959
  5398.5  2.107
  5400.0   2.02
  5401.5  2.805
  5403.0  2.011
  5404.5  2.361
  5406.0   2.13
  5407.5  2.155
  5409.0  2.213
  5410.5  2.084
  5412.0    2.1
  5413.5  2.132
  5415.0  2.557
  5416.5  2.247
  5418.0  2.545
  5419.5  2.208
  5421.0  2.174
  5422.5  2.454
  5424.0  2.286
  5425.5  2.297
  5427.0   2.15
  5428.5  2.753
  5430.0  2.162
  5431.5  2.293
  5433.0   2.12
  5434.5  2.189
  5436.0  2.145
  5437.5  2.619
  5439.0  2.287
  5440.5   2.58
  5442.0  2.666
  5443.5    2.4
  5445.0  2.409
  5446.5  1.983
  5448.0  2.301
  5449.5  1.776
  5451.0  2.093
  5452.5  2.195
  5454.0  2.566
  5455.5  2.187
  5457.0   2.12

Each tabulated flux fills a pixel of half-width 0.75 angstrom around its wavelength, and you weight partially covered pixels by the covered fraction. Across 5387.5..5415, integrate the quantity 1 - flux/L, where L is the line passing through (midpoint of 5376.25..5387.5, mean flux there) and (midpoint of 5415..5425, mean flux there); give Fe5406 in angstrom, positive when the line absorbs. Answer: 2.31 angstrom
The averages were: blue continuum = 2.46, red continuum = 2.34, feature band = 2.2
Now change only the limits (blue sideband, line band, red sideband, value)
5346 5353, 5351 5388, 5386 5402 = -3.6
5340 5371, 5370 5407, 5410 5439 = -0.4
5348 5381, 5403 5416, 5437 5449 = 1.0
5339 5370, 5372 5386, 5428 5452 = -1.3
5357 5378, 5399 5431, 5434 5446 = 1.5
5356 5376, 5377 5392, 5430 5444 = -0.4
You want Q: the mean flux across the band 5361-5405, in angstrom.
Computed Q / 2.31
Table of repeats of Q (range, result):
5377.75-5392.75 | 2.36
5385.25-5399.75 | 2.16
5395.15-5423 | 2.23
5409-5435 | 2.28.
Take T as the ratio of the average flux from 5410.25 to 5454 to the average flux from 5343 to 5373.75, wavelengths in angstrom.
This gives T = 1.0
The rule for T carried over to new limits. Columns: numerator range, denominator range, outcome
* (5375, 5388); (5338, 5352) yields 1.18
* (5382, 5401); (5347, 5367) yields 0.95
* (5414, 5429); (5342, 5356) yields 1.06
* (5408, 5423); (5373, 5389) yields 0.93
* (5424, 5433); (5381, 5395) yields 1.02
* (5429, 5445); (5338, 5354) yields 1.11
